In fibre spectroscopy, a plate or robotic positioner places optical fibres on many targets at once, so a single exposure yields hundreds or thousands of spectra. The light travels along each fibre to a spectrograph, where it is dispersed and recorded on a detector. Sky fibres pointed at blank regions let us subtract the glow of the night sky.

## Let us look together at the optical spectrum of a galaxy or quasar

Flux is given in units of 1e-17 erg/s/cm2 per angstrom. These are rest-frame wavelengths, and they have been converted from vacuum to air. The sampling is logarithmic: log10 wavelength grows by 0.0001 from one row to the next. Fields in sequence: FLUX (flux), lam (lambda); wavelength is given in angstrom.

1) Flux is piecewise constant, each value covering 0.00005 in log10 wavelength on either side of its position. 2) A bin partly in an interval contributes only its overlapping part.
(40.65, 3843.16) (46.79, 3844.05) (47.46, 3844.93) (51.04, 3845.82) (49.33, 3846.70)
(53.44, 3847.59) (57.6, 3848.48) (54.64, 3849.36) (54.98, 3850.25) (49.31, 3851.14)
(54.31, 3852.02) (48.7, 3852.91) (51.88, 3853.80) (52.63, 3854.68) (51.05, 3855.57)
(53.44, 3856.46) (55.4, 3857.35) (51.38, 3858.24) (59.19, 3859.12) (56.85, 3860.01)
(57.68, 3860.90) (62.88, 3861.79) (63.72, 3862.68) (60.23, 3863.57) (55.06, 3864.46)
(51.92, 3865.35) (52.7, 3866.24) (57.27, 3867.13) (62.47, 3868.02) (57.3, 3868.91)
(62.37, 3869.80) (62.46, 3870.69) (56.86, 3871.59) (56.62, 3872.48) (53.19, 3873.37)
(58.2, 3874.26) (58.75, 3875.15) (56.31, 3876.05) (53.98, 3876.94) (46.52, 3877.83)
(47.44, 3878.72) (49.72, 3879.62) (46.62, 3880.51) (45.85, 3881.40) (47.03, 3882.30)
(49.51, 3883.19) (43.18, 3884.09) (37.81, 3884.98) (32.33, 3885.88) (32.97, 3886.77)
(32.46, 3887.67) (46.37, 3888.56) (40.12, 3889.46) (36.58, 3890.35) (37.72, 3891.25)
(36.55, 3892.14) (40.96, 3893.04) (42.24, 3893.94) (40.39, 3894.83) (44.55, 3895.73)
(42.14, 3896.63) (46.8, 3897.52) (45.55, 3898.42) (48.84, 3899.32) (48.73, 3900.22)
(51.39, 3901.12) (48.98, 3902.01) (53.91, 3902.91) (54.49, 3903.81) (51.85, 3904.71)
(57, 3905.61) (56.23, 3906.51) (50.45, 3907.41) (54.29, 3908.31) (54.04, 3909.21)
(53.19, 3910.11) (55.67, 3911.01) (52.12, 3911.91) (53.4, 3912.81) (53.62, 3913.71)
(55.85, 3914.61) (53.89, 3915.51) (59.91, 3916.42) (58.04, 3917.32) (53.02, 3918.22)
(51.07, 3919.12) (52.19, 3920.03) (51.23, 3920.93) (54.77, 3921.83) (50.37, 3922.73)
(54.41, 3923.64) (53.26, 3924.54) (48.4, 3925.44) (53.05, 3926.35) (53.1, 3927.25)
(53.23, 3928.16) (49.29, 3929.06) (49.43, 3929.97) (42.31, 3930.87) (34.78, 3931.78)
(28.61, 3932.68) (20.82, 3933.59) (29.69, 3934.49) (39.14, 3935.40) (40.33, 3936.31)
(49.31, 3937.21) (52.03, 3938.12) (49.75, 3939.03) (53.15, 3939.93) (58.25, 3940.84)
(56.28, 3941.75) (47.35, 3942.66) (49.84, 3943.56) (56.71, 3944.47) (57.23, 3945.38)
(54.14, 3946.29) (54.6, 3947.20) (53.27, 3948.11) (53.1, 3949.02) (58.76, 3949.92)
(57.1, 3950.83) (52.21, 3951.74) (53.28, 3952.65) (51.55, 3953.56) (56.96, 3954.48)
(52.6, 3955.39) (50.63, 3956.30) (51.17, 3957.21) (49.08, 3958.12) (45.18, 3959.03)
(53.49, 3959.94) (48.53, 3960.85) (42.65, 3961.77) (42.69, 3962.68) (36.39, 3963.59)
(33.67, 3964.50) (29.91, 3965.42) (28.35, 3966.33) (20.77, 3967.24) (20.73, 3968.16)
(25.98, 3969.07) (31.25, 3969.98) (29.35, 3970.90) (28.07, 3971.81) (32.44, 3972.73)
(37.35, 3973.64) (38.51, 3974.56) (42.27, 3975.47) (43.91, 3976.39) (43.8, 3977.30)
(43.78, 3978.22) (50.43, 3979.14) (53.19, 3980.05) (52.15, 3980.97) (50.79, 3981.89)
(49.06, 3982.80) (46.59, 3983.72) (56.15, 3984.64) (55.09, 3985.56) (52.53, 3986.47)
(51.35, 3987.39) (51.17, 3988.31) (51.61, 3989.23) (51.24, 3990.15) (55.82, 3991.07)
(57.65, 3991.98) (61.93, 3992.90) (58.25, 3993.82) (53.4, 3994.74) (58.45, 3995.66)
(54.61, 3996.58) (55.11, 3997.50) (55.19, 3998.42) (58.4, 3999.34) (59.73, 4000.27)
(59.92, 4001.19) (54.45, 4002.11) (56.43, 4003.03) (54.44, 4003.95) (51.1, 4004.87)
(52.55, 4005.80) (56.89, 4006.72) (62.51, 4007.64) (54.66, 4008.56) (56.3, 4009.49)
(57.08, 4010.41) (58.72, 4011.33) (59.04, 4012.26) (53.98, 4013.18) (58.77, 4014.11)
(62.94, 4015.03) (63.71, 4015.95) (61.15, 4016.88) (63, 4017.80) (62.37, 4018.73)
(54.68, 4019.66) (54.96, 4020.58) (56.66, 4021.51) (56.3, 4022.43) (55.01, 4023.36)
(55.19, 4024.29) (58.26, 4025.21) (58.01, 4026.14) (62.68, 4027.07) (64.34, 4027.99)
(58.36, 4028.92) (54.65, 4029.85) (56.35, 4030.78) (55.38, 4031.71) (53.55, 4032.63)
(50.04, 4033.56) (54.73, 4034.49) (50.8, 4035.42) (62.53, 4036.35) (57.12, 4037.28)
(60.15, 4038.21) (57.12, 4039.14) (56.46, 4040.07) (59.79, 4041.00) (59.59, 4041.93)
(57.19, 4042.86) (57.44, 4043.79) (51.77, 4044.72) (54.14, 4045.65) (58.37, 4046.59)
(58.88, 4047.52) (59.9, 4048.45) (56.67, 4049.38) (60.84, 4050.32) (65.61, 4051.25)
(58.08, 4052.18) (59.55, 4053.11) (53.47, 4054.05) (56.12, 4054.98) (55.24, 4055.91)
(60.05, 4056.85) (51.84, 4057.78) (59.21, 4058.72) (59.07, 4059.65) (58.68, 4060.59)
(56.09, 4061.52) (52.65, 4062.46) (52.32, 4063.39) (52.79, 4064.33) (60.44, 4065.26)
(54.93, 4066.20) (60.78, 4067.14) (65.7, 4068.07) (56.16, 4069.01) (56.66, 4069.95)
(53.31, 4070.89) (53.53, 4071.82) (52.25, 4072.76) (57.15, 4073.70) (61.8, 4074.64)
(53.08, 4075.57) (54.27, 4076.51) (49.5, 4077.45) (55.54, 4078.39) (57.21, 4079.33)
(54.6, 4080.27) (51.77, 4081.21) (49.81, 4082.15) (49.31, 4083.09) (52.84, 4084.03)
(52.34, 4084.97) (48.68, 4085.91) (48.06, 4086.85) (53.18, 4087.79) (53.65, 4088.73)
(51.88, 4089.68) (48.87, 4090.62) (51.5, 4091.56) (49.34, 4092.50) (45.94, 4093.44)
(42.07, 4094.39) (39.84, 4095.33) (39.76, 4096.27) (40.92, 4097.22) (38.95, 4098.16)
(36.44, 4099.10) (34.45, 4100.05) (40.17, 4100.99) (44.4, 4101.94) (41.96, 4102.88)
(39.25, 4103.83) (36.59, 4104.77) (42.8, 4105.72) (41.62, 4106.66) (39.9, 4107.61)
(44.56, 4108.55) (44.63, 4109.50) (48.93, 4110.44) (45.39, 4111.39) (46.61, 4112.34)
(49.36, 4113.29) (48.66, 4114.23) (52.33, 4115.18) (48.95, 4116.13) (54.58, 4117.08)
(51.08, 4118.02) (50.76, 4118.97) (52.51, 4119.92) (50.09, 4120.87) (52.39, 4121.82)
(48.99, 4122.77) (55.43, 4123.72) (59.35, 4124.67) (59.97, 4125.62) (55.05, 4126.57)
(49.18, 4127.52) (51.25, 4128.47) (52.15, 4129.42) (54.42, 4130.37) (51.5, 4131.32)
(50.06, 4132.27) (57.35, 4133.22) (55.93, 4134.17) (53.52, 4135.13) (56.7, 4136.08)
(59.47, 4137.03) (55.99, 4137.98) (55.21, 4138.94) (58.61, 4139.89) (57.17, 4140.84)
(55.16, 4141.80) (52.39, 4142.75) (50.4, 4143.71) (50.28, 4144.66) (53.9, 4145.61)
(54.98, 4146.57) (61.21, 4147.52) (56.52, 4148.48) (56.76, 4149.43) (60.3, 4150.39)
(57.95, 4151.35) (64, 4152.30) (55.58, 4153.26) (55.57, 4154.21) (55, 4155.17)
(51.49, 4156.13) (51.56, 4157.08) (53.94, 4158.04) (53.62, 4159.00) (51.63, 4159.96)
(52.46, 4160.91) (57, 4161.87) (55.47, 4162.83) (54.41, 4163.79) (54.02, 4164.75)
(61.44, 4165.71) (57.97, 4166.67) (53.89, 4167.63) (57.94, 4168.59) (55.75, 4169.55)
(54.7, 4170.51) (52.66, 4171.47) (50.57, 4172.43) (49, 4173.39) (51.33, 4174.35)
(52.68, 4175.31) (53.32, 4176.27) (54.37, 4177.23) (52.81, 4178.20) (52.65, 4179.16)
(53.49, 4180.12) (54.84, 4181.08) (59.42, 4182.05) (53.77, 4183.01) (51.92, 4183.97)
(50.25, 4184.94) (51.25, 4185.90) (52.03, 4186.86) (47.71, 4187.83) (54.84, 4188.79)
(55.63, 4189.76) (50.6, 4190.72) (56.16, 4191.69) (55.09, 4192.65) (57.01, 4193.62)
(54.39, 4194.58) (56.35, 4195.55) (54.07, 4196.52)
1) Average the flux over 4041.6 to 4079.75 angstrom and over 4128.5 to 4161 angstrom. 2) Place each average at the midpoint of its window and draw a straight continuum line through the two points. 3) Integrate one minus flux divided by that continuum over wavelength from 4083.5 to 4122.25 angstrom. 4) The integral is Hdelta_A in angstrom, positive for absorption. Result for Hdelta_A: 6.7 angstrom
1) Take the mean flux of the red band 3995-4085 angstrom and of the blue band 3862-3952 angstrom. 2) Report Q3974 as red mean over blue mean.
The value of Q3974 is 1.14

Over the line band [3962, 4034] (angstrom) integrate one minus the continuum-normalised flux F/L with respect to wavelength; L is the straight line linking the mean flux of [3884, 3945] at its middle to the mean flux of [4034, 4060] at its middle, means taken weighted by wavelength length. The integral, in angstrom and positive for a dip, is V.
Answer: 4.2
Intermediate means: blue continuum 47.7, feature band 51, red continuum 57.5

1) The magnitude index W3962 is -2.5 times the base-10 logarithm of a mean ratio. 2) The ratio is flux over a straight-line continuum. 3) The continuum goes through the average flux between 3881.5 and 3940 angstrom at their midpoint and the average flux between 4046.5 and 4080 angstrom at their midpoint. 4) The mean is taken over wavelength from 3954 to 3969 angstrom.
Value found 0.22 mag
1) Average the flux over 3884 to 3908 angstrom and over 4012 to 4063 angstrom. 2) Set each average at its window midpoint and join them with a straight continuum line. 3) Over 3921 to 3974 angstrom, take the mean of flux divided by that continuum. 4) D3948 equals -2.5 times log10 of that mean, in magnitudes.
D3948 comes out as 0.09 mag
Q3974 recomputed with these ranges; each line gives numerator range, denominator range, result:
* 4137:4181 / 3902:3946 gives 1.09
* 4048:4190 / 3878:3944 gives 1.11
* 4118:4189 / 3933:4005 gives 1.13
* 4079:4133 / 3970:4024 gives 0.91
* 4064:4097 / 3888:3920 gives 1.06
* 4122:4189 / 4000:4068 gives 0.95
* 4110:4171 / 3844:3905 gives 1.08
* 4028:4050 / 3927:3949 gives 1.20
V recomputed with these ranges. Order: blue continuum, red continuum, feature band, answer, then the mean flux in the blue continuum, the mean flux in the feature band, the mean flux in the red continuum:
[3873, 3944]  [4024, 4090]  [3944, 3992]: 4.85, 48.1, 46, 56.1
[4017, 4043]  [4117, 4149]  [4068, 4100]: 3.11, 57.4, 50.3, 54.2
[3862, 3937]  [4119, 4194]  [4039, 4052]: -1.50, 49.2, 58.2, 54.4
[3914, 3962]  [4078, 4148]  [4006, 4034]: -4.34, 50.2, 57.8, 49.9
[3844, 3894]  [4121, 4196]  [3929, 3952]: 1.69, 50.8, 47.9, 54.5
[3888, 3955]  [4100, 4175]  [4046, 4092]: -3.58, 49.5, 55.4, 52.3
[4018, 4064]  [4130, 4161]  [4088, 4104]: 3.53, 57.1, 43.7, 55.2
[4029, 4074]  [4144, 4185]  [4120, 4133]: 0.54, 56.8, 53.1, 54.7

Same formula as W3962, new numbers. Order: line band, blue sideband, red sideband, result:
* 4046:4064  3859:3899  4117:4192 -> -0.10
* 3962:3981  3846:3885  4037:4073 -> 0.47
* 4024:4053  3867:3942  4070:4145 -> -0.16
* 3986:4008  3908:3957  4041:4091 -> -0.05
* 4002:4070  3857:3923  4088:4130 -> -0.18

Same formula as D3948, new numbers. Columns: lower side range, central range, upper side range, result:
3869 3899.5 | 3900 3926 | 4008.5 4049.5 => -0.10 mag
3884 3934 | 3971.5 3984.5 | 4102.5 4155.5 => 0.11 mag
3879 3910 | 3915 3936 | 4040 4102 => -0.01 mag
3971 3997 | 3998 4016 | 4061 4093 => -0.14 mag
